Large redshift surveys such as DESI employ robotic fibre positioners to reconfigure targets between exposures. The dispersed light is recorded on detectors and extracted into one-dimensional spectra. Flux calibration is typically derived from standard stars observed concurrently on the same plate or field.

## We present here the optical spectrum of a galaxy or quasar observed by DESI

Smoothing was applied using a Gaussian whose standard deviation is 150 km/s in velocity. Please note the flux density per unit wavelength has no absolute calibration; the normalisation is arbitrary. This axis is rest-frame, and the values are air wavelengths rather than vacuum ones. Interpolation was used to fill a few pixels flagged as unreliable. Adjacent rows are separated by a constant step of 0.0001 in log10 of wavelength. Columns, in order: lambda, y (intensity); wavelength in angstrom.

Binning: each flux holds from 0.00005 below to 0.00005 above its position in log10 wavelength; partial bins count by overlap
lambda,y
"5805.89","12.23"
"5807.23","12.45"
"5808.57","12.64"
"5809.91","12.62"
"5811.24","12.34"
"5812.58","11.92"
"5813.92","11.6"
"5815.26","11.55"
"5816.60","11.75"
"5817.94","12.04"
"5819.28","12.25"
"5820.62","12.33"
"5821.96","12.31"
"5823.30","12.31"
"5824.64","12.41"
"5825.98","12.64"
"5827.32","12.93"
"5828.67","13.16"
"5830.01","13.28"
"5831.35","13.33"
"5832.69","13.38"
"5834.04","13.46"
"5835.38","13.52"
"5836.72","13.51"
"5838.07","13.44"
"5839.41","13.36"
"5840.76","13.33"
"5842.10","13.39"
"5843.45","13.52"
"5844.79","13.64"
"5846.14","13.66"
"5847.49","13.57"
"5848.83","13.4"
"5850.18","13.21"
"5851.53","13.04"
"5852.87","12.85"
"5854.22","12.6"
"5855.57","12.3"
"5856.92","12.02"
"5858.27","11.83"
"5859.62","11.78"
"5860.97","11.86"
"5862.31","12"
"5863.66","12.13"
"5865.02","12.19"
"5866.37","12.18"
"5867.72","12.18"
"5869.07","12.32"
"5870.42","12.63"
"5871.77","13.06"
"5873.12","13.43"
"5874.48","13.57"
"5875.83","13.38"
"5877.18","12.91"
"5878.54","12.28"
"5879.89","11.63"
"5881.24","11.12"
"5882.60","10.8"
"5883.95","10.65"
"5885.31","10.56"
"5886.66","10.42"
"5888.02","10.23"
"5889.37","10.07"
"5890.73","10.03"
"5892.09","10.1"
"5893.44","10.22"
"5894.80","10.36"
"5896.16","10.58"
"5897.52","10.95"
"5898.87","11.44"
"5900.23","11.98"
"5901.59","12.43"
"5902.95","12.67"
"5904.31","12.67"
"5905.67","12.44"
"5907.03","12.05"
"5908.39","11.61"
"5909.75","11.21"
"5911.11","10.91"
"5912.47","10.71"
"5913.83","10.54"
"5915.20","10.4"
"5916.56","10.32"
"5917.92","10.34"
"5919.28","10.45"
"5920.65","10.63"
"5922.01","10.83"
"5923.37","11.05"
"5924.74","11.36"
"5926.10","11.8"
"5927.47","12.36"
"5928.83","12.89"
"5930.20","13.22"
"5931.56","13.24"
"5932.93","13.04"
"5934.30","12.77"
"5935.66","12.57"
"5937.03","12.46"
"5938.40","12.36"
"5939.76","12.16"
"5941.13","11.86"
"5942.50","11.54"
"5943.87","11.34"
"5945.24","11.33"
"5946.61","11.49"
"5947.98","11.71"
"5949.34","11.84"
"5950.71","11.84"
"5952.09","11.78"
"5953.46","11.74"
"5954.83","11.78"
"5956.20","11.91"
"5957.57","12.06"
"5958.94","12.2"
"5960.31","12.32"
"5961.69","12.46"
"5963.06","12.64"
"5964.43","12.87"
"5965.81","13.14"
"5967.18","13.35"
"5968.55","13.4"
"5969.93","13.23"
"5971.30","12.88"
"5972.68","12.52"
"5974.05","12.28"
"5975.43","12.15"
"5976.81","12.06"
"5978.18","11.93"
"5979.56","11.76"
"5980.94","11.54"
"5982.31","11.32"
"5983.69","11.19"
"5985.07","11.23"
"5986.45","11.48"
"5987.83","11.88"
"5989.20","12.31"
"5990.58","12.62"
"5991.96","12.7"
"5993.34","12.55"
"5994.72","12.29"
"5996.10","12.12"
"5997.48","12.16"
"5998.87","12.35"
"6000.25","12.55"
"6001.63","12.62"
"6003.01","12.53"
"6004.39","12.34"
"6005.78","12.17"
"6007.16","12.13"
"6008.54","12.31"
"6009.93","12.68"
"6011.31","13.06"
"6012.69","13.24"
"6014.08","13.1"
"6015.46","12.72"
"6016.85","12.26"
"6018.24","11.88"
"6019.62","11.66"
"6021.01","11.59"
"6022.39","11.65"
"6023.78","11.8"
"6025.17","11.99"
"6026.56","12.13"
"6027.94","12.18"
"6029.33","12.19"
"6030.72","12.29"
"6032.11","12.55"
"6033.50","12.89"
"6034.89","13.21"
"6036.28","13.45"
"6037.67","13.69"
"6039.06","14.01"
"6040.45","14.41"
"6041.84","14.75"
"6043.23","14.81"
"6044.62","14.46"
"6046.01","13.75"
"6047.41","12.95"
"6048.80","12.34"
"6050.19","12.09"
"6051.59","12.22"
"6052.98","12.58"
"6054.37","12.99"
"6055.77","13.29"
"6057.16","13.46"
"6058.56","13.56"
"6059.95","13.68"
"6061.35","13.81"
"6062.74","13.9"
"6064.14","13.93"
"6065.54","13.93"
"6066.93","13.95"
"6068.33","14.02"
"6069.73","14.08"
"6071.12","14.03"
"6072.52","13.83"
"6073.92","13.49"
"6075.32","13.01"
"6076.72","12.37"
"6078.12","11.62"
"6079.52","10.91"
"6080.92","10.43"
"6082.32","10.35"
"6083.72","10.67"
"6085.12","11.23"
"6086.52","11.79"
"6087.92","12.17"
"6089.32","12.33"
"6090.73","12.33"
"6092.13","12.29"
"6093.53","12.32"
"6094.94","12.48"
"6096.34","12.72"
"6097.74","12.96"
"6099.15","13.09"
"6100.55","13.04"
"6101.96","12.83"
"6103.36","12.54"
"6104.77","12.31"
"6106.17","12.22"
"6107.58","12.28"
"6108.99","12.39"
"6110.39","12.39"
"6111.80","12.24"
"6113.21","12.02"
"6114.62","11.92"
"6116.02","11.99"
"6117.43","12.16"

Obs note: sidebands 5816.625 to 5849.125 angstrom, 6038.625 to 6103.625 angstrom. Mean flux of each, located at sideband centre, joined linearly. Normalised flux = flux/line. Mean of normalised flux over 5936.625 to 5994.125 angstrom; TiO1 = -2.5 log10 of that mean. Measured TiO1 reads 0.07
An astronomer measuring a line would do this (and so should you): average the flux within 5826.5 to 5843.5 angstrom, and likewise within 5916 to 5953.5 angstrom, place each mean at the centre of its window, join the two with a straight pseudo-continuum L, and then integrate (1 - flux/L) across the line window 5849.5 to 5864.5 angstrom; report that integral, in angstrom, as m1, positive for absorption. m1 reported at 0.78 angstrom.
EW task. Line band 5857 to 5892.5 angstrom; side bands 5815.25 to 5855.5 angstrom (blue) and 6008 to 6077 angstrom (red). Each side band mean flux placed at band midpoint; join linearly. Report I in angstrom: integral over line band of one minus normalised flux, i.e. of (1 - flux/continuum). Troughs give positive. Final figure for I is 3.4 angstrom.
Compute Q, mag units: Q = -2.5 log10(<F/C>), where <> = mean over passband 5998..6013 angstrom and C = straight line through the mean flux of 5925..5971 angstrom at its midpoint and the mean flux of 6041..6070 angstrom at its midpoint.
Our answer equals 0.039 mag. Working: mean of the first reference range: 12.3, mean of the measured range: 12.5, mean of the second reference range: 13.5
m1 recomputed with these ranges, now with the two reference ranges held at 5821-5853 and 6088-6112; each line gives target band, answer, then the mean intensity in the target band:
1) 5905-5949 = 4.4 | 11.7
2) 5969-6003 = 1.7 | 12.2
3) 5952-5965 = 0.7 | 12.2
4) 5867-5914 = 5.4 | 11.6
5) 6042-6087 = -1.2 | 12.9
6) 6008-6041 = 0.2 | 12.6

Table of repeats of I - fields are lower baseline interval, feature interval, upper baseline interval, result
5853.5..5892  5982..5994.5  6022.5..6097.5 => 0.5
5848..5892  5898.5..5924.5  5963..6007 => 1.7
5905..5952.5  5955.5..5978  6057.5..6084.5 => -1.1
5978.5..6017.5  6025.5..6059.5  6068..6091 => -2.6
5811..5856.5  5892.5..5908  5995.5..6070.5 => 1.6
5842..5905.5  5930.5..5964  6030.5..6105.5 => 0.7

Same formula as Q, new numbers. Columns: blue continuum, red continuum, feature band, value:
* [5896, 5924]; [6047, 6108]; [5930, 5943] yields -0.09 mag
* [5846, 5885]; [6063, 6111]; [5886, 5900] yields 0.18 mag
